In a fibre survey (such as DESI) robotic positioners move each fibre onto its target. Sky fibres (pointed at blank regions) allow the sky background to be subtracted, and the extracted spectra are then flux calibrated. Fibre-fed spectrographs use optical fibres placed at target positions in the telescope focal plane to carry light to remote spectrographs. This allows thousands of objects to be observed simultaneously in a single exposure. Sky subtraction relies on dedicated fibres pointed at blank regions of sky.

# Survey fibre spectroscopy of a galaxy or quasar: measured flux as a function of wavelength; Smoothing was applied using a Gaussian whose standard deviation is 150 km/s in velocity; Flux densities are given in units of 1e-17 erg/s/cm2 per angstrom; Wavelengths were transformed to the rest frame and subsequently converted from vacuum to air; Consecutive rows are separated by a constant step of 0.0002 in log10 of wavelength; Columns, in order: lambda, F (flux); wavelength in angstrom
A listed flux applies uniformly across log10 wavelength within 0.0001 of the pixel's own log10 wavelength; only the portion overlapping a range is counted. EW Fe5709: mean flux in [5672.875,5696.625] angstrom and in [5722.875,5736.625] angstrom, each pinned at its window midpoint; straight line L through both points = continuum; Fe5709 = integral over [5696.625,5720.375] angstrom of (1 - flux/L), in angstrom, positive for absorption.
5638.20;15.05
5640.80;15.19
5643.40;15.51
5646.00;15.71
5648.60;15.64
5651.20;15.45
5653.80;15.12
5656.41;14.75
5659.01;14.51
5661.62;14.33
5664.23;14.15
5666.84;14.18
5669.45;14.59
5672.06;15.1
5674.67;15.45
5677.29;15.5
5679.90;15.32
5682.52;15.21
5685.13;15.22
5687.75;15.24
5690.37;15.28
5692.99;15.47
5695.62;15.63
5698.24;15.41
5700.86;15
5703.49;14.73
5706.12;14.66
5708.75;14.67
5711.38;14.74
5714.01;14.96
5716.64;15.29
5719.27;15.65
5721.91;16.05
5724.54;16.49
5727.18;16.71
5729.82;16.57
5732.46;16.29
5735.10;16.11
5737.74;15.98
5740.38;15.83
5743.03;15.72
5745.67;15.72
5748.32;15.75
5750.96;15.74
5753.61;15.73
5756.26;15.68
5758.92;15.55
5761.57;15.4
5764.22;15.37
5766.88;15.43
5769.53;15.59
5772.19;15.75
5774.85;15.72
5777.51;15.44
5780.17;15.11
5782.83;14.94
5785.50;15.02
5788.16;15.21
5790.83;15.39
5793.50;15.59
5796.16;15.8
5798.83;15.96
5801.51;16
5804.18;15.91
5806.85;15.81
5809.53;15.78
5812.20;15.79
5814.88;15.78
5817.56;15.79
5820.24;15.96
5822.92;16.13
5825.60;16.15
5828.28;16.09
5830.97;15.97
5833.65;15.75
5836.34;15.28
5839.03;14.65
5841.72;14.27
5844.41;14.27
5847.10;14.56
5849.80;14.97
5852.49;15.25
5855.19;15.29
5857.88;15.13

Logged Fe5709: 1.3 angstrom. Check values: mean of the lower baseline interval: 15.4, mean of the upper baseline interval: 16.4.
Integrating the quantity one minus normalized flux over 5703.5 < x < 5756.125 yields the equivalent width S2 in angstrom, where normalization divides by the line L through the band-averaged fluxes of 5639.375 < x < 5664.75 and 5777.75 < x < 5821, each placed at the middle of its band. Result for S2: -1.2 angstrom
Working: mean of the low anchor 15.1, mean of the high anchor 15.6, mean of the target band 15.7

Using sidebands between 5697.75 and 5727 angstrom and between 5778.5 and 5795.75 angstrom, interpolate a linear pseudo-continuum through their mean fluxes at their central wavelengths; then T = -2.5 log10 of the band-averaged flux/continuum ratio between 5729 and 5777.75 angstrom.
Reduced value -0.03 mag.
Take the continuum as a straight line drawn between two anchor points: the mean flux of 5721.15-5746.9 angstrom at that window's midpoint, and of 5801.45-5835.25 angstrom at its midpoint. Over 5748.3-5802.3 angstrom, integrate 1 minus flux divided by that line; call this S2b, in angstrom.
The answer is 1.73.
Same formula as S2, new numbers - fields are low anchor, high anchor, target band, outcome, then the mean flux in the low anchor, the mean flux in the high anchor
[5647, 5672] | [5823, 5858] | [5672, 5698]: -0.90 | 14.8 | 15.2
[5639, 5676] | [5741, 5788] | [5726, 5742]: -0.92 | 15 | 15.5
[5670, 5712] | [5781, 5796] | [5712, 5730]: -0.80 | 15.2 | 15.3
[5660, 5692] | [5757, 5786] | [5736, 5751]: -0.52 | 15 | 15.4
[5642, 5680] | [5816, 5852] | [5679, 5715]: -0.05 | 15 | 15.4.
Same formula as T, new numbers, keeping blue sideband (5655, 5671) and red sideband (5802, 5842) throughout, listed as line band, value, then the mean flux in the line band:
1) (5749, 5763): -0.031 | 15.6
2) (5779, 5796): 0.013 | 15.3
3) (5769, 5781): -0.014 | 15.5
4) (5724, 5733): -0.108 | 16.5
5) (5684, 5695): -0.049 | 15.3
